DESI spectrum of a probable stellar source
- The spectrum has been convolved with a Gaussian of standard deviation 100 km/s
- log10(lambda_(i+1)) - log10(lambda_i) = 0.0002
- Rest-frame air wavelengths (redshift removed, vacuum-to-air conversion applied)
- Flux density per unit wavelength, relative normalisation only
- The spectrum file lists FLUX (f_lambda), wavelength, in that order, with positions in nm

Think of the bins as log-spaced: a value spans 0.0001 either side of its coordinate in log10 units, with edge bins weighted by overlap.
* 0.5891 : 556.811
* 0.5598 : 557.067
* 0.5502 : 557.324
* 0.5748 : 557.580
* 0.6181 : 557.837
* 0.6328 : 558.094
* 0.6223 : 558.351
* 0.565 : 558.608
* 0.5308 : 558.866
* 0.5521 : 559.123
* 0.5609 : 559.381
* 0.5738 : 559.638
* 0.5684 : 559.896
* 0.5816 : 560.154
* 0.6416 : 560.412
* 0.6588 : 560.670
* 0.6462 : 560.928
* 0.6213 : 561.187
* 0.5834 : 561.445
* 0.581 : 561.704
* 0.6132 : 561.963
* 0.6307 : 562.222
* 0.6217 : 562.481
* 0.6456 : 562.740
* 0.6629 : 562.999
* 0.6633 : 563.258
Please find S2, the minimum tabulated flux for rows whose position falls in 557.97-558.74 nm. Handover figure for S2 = 0.565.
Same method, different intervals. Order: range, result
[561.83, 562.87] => 0.6132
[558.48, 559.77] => 0.5308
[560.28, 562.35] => 0.581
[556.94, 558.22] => 0.5502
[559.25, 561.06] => 0.5609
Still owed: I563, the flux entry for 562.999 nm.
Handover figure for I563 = 0.6629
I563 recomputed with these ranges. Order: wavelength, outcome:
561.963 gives 0.6132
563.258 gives 0.6633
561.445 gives 0.5834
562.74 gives 0.6456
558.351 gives 0.6223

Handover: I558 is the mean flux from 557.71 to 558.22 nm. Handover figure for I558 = 0.625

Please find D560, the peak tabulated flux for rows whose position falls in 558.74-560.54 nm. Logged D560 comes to 0.6416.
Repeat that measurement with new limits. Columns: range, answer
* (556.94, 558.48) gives 0.6328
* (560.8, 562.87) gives 0.6462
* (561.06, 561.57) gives 0.6213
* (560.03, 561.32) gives 0.6588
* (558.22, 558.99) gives 0.6223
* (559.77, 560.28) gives 0.5816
